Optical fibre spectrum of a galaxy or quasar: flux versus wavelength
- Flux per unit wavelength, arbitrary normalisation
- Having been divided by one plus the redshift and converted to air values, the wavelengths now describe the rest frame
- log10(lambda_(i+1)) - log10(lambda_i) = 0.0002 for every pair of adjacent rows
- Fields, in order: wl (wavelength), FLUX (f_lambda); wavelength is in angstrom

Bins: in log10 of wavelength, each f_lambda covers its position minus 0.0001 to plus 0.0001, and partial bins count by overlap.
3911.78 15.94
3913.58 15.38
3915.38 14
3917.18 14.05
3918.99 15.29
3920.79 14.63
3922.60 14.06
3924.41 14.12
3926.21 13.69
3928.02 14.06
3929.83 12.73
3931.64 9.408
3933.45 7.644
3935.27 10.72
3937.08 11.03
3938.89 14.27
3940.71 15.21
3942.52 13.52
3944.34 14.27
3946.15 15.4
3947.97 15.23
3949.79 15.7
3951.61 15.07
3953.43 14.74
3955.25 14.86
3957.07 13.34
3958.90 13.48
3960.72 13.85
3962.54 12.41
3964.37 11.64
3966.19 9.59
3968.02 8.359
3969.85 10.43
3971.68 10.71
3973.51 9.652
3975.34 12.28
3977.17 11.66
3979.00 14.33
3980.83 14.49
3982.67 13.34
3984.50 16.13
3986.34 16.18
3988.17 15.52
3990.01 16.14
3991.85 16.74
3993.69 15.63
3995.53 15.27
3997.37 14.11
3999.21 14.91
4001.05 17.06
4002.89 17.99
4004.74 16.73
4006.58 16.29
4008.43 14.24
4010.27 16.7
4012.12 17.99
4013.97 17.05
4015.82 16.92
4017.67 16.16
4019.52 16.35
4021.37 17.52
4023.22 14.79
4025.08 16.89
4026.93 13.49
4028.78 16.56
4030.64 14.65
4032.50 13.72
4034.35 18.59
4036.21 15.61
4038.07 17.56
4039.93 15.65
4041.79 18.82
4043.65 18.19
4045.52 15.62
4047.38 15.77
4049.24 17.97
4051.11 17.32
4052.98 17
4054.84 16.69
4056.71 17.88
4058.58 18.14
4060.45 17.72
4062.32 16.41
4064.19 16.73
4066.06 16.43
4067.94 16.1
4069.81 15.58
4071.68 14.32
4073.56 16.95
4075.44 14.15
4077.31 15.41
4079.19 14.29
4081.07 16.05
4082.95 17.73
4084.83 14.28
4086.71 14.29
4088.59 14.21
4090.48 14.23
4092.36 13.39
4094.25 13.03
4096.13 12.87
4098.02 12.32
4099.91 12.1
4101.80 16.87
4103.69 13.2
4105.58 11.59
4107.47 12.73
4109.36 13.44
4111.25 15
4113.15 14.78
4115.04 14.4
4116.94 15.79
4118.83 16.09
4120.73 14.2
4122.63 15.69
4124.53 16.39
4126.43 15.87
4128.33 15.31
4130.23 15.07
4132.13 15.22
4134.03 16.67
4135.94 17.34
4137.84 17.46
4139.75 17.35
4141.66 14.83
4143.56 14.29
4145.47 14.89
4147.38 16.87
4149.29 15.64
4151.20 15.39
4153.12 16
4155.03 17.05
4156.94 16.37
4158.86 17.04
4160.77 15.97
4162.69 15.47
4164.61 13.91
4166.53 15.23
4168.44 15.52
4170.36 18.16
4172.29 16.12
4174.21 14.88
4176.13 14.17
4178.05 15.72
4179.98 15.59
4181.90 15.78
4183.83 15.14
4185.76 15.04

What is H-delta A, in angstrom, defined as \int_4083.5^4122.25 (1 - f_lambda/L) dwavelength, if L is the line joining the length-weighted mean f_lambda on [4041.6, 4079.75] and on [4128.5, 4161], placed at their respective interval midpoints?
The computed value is 5.44 angstrom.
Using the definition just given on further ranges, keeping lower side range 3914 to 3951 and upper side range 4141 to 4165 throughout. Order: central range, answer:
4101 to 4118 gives 1.2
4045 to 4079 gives -3.7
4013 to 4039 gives -3.1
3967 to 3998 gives 1.0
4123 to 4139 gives -0.7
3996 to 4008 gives -1.6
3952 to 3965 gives 0.2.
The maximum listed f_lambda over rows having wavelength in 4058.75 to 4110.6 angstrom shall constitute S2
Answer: 17.73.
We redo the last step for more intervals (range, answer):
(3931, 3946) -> 15.21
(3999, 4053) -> 18.82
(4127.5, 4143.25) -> 17.46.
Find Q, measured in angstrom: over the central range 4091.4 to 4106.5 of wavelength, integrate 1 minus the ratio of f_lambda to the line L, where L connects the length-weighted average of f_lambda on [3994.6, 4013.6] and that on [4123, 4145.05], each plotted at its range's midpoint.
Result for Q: 2.7 angstrom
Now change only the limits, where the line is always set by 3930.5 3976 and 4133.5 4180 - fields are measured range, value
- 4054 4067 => -2.58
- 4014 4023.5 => -2.04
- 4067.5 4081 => -0.69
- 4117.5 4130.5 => -0.15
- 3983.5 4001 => -3.35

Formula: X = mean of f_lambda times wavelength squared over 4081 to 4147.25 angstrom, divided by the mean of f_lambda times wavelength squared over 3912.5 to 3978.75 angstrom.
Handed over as 1.2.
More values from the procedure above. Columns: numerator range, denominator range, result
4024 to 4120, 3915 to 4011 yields 1.18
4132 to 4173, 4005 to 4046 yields 1.04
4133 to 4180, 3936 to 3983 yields 1.35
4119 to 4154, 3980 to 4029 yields 1.06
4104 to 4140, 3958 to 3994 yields 1.25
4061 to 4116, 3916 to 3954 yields 1.16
